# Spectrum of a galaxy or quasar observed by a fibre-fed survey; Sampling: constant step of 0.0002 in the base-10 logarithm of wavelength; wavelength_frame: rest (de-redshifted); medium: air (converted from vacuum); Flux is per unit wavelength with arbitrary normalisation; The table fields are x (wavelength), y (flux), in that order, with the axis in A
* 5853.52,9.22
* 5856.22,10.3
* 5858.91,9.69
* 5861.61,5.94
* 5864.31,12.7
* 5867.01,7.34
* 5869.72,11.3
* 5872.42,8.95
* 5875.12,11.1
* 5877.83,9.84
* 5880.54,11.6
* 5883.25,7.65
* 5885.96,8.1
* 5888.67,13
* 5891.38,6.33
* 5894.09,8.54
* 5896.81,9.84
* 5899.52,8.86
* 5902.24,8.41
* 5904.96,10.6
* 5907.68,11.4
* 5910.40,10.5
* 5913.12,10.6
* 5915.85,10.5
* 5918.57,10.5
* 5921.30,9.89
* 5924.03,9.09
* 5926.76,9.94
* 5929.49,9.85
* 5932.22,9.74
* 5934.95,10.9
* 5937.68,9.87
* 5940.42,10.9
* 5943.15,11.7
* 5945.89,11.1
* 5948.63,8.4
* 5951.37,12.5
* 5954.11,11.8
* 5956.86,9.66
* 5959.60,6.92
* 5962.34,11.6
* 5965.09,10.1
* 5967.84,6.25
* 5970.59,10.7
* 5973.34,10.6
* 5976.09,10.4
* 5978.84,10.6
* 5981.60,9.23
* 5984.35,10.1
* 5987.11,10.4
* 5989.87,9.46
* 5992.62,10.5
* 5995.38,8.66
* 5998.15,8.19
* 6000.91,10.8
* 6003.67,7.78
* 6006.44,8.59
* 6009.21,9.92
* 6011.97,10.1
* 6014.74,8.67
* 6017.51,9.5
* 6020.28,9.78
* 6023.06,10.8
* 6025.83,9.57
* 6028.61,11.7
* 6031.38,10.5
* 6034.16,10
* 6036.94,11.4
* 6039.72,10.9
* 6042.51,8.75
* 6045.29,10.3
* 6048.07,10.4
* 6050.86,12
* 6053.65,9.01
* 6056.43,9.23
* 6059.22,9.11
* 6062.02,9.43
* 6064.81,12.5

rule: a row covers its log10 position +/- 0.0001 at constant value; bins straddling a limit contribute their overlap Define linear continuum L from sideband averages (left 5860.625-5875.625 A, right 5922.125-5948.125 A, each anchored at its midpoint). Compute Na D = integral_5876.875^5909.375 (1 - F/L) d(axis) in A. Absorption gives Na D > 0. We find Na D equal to 1.0 A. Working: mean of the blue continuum 9.56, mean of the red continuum 10.3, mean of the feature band 9.52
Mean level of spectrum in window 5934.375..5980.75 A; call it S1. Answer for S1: 10.2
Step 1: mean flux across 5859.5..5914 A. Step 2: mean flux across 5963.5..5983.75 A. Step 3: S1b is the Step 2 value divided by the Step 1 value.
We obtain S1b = 1.0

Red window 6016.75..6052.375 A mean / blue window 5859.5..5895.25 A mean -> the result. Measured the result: 1.11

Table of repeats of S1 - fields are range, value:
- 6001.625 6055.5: 9.99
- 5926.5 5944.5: 10.4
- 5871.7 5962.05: 9.99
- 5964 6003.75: 9.64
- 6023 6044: 10.4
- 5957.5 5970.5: 8.97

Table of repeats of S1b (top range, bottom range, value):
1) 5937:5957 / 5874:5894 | 1.13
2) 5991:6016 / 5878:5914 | 0.96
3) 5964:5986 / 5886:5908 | 1.03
